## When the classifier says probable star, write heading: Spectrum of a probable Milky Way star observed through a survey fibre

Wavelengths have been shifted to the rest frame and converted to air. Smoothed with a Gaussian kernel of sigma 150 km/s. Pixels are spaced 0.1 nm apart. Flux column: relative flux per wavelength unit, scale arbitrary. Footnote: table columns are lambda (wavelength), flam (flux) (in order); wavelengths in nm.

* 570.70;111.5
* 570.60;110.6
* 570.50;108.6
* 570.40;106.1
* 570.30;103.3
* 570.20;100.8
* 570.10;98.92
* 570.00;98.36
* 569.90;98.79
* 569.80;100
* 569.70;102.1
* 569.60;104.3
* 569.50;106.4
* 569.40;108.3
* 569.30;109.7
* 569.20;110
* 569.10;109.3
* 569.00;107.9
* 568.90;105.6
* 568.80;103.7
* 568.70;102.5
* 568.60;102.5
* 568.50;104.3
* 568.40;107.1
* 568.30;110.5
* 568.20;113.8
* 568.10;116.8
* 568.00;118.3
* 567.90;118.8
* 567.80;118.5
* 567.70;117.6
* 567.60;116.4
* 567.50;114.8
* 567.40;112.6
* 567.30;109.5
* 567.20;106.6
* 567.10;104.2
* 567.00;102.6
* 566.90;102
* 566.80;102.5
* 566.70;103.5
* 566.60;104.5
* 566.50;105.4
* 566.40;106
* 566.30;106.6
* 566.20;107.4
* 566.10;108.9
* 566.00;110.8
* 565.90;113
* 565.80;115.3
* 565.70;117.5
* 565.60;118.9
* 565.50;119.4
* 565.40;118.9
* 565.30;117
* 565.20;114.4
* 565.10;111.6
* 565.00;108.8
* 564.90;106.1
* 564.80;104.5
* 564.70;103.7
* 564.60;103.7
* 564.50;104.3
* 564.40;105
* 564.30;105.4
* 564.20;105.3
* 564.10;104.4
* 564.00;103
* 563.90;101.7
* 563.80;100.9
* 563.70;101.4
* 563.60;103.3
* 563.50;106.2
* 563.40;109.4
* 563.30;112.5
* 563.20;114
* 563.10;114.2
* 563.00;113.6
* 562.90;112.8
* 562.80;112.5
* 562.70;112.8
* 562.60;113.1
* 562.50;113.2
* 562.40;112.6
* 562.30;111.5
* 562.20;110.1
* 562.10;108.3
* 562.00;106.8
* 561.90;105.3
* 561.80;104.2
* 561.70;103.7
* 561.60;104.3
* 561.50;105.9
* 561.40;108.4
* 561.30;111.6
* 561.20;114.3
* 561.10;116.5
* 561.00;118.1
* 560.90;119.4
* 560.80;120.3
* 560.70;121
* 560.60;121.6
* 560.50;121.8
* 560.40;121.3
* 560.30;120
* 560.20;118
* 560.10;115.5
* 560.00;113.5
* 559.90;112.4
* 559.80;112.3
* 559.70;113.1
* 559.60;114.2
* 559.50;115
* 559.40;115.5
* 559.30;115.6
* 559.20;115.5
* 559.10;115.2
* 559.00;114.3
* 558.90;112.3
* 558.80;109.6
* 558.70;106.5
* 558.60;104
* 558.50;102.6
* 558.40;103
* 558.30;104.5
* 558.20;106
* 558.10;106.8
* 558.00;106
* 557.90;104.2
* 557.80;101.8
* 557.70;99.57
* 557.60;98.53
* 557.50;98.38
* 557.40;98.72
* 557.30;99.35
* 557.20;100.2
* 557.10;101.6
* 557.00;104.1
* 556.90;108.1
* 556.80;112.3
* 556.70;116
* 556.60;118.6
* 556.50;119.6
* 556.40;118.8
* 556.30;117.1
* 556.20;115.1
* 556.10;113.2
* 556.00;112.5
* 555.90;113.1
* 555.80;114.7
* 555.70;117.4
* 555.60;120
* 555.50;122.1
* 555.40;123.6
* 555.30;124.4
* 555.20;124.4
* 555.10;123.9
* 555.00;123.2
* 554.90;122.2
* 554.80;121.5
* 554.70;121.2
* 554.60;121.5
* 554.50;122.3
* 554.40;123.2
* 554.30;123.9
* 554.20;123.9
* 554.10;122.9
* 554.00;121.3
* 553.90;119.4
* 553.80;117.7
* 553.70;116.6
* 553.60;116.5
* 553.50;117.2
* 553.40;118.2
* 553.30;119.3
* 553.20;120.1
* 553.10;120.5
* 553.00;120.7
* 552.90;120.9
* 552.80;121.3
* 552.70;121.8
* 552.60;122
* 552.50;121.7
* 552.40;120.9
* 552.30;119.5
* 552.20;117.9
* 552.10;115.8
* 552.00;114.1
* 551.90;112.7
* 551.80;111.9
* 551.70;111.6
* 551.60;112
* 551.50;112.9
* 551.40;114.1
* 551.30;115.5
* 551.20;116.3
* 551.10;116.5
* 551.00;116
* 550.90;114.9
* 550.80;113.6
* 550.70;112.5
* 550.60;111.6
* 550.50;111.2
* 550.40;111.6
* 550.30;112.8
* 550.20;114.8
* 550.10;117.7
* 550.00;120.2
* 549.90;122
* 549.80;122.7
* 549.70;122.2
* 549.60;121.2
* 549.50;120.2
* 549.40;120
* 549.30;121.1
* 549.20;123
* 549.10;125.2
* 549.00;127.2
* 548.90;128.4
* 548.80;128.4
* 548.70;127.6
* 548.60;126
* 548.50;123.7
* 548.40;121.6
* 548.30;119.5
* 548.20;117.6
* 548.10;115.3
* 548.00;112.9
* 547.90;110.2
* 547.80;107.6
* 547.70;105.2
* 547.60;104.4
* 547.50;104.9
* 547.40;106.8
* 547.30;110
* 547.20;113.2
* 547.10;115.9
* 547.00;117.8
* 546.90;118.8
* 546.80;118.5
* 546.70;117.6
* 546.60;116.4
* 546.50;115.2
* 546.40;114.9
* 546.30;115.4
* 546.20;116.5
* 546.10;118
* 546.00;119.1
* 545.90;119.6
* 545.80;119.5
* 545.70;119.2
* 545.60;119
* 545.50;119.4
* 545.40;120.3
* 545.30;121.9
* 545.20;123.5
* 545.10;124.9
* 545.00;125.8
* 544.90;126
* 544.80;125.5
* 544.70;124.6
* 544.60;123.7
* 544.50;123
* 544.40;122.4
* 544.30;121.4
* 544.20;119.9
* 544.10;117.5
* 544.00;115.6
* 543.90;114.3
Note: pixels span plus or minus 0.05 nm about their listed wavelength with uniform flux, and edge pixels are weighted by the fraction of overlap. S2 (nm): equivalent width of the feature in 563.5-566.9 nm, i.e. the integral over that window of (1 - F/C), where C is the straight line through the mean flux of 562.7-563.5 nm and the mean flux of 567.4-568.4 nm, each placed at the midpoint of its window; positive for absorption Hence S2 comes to 0.18 nm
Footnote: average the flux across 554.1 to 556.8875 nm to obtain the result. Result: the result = 120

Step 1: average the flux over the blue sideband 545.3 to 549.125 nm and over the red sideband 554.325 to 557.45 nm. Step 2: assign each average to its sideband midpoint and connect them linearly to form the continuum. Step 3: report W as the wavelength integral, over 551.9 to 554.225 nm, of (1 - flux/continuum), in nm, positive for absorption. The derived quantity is -0.06 nm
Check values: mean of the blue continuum 117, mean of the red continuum 116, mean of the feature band 119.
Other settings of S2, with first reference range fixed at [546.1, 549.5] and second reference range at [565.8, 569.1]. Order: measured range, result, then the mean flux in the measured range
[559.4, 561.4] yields -0.08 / 117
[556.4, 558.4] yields 0.13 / 106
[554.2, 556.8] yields -0.13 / 120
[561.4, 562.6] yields 0.03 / 108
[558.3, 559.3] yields 0.03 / 109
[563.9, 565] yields 0.06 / 105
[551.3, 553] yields -0.02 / 117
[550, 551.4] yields 0.02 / 114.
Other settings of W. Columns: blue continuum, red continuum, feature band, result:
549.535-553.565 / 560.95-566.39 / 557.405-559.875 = 0.102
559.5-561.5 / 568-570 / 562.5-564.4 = 0.079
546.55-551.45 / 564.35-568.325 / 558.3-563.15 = 0.002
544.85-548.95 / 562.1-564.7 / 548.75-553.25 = -0.111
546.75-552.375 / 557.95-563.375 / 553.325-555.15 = -0.099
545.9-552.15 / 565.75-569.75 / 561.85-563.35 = -0.009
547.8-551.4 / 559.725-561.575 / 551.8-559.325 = 0.163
